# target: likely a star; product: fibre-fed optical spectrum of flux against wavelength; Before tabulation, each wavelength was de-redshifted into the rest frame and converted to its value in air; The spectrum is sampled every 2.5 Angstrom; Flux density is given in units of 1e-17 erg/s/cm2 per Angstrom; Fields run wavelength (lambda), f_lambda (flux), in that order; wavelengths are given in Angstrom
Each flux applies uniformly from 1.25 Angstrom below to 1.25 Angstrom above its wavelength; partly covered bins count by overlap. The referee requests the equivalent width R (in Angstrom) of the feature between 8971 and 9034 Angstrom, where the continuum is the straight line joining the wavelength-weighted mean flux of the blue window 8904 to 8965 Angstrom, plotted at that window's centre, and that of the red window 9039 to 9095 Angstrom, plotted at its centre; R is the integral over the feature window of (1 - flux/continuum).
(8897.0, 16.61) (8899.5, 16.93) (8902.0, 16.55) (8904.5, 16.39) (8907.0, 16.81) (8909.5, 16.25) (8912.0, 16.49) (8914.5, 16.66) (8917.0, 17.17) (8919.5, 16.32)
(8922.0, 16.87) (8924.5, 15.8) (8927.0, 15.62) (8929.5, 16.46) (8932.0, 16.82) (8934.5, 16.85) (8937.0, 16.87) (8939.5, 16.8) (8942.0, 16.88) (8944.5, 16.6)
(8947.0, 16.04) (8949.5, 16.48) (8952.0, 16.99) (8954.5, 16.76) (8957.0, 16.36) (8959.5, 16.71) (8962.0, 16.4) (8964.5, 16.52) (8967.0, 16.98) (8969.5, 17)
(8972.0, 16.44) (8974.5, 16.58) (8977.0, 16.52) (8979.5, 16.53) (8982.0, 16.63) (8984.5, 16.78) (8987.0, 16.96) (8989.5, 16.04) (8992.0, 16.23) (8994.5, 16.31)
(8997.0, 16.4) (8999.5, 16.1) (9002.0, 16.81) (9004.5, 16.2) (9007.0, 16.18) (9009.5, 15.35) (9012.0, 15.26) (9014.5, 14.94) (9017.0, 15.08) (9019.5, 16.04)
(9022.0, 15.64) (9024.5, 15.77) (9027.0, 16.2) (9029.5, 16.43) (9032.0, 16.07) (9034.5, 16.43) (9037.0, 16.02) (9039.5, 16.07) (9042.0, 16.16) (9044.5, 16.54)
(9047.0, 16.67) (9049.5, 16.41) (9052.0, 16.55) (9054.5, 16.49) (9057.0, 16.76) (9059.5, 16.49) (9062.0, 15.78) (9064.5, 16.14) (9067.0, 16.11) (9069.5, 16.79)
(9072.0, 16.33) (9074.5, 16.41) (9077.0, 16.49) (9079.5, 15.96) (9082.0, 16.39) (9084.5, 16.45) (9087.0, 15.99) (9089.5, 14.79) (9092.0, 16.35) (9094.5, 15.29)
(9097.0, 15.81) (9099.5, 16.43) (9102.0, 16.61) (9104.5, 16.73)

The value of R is 1.00 Angstrom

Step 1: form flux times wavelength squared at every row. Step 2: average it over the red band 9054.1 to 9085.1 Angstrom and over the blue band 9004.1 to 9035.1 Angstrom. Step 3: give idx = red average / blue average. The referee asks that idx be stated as 1.05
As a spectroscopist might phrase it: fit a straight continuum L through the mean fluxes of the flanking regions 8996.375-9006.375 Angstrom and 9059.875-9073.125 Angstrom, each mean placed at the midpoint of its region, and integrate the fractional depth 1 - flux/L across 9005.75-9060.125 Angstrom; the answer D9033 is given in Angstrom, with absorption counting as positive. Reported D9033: 0.8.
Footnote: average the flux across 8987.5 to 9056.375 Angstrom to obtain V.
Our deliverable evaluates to 16.1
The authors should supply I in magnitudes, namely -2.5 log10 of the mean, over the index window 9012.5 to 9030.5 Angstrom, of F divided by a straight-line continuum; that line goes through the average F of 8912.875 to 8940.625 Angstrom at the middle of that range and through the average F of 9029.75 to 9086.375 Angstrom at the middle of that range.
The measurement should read 0.048 mag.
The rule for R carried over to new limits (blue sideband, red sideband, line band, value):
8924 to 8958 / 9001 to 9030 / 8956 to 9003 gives -1.1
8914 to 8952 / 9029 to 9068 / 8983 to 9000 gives 0.0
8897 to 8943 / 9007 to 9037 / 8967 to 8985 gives -0.6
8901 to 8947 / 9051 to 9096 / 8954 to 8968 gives -0.1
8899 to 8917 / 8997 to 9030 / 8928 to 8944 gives -0.3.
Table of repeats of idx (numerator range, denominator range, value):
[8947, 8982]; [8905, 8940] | 1.01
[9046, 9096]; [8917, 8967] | 1.01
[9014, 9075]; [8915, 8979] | 1.00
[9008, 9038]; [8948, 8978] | 0.96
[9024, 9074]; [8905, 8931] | 1.02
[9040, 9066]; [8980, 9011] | 1.02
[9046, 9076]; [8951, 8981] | 1.01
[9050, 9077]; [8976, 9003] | 1.01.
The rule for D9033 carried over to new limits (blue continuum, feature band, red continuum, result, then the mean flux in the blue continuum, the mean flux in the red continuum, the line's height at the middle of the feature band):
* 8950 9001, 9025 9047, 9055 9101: 0.10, 16.6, 16.2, 16.3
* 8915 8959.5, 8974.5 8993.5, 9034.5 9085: -0.04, 16.6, 16.4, 16.5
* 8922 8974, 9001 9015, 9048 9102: 0.50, 16.6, 16.2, 16.4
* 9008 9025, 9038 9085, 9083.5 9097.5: -2.19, 15.4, 15.8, 15.6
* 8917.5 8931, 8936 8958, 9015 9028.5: -0.68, 16.3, 15.7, 16.1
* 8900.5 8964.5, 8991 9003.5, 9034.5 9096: 0.02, 16.6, 16.2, 16.4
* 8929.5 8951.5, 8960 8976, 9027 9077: -0.06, 16.7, 16.3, 16.6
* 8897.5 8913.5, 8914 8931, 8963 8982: 0.19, 16.6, 16.6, 16.6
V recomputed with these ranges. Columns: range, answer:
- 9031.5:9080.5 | 16.3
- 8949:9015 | 16.4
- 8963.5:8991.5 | 16.6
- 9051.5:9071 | 16.4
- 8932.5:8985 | 16.7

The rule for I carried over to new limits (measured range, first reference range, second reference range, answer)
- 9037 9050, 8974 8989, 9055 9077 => 0.01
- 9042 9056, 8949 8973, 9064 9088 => -0.01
